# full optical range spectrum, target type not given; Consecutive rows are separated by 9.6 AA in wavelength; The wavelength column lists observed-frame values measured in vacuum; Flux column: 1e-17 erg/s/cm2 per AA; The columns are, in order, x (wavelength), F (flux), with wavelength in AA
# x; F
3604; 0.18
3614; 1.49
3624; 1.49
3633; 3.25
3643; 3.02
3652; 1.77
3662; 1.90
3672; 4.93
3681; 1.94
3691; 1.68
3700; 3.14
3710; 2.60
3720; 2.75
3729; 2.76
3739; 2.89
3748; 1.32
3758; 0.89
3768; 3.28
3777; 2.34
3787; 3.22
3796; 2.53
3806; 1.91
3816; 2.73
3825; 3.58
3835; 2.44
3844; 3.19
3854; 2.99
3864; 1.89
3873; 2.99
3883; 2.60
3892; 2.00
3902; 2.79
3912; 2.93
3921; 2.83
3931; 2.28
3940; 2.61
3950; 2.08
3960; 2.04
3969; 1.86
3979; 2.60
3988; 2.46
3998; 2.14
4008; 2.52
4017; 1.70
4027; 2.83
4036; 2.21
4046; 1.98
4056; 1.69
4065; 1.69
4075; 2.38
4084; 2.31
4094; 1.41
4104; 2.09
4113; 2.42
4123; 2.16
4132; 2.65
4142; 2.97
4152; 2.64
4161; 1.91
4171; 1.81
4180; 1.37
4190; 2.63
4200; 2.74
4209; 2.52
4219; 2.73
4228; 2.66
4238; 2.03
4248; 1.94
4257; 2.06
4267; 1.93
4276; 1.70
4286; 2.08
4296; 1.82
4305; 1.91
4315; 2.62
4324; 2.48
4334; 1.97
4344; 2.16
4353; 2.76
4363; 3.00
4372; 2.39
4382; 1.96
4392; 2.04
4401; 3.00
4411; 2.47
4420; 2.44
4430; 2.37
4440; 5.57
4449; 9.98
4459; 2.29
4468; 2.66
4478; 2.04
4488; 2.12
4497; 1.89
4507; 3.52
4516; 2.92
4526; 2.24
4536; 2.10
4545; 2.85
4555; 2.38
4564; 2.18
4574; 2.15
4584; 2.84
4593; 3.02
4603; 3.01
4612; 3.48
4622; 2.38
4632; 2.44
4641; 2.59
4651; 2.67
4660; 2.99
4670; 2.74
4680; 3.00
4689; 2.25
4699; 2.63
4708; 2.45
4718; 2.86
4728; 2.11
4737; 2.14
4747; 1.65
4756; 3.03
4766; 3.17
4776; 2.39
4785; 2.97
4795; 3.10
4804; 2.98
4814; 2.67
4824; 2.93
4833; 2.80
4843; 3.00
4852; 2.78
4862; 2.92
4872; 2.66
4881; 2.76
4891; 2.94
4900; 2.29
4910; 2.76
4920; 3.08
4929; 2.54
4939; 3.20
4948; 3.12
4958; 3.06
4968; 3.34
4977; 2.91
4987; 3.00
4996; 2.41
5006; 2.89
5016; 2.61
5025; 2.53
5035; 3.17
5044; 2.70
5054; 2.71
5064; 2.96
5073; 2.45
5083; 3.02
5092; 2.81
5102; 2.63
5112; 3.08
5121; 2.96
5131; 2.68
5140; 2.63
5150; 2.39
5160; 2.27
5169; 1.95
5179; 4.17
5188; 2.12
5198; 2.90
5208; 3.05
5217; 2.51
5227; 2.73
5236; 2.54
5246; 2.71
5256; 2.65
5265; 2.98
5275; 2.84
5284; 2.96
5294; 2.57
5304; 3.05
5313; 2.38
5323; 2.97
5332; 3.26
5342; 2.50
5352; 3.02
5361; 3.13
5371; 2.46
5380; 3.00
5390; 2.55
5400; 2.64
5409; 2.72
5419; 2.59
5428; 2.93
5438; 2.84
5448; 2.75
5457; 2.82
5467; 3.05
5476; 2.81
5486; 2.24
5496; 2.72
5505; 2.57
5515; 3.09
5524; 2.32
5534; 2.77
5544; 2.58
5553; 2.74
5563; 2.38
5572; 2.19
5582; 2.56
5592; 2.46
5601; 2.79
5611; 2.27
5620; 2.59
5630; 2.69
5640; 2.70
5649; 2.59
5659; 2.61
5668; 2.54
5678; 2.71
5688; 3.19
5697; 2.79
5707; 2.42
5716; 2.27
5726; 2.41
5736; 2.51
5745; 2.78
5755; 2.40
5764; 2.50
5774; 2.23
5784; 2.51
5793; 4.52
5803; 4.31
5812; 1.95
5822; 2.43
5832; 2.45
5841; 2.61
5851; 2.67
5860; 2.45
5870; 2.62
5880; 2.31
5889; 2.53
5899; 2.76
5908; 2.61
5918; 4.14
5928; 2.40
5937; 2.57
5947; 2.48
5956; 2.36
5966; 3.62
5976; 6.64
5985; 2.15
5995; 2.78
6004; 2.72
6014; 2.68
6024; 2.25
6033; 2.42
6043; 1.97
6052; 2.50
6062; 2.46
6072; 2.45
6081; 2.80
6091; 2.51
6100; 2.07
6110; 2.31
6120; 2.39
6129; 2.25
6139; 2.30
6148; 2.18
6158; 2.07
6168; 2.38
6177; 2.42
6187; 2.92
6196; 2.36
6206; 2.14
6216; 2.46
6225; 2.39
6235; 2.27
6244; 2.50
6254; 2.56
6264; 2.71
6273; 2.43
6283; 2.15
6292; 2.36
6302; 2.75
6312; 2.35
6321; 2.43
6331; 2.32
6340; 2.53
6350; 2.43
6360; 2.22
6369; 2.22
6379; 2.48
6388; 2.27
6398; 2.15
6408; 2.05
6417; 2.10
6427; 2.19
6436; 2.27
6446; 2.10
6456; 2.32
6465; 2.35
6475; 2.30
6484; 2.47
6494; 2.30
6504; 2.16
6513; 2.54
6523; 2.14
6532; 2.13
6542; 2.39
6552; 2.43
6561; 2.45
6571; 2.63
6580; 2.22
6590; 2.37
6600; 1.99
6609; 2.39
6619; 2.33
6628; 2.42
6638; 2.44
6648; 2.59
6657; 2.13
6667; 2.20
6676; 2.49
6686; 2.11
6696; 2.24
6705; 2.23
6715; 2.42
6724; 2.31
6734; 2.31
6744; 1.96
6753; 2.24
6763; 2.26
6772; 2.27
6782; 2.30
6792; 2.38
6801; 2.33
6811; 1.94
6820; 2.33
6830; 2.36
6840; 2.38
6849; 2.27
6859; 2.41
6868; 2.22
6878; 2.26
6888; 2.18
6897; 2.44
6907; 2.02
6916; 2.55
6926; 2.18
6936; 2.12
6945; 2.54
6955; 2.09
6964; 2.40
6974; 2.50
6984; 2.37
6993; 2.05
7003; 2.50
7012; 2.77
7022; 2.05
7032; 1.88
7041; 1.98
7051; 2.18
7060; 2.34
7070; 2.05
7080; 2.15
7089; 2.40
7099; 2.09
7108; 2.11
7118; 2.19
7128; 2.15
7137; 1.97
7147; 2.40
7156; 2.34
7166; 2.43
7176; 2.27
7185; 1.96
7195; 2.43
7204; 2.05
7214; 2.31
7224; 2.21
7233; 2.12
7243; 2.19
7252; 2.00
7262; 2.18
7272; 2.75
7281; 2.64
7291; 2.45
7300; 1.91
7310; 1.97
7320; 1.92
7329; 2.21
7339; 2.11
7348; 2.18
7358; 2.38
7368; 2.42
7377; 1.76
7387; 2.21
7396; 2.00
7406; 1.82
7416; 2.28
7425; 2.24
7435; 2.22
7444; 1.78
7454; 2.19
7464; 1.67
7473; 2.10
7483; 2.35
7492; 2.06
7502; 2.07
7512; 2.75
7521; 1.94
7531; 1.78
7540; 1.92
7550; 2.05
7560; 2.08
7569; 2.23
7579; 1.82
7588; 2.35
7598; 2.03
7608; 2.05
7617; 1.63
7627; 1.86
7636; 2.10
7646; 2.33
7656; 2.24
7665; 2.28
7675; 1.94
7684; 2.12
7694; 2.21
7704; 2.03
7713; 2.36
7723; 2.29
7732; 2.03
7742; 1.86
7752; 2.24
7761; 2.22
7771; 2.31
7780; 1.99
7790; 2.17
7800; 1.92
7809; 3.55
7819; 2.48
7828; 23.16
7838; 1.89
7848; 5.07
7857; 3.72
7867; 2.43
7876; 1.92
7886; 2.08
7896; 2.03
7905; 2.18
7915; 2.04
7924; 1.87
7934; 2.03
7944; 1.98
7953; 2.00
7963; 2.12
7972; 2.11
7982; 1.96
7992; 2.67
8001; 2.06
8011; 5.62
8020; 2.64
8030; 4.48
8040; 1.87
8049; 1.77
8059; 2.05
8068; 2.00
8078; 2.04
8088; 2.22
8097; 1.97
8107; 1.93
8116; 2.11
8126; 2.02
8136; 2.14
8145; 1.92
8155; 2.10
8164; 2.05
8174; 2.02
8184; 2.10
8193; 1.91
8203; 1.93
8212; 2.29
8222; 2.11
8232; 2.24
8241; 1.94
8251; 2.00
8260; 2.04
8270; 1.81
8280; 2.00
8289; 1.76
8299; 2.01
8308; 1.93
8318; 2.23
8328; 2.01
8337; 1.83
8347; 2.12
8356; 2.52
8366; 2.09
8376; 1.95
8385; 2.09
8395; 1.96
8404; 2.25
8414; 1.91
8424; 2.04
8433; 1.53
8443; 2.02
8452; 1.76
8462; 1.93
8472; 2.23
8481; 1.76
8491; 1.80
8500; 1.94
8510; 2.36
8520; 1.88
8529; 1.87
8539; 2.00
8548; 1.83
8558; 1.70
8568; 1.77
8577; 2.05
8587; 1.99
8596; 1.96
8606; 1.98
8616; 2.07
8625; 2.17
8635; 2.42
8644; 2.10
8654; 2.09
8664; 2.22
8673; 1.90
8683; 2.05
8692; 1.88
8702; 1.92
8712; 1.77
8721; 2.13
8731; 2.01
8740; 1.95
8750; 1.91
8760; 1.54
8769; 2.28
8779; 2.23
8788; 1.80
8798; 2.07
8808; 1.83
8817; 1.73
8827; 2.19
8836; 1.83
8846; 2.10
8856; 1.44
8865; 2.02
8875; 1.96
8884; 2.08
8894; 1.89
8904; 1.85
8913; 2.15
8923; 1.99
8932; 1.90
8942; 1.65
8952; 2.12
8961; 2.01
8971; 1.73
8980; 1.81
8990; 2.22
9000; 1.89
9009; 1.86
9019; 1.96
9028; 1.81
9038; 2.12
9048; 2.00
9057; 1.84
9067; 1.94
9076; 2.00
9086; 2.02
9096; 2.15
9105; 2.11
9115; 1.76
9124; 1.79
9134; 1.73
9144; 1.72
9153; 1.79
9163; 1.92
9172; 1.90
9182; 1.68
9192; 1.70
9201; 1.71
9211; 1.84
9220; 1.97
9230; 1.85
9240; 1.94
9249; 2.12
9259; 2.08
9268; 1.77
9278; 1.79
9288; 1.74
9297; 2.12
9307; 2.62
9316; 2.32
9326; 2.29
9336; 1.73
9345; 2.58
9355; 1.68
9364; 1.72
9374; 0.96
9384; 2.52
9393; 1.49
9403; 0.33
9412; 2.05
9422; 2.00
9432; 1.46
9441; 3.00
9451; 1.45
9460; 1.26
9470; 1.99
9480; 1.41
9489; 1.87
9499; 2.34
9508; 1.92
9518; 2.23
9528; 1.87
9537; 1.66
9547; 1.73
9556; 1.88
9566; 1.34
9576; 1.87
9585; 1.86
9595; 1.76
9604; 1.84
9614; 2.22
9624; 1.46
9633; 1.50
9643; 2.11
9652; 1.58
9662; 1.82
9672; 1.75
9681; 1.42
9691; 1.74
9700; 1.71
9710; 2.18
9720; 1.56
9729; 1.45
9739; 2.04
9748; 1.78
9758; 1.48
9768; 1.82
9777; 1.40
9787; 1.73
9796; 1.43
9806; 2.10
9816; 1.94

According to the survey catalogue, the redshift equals 0.192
